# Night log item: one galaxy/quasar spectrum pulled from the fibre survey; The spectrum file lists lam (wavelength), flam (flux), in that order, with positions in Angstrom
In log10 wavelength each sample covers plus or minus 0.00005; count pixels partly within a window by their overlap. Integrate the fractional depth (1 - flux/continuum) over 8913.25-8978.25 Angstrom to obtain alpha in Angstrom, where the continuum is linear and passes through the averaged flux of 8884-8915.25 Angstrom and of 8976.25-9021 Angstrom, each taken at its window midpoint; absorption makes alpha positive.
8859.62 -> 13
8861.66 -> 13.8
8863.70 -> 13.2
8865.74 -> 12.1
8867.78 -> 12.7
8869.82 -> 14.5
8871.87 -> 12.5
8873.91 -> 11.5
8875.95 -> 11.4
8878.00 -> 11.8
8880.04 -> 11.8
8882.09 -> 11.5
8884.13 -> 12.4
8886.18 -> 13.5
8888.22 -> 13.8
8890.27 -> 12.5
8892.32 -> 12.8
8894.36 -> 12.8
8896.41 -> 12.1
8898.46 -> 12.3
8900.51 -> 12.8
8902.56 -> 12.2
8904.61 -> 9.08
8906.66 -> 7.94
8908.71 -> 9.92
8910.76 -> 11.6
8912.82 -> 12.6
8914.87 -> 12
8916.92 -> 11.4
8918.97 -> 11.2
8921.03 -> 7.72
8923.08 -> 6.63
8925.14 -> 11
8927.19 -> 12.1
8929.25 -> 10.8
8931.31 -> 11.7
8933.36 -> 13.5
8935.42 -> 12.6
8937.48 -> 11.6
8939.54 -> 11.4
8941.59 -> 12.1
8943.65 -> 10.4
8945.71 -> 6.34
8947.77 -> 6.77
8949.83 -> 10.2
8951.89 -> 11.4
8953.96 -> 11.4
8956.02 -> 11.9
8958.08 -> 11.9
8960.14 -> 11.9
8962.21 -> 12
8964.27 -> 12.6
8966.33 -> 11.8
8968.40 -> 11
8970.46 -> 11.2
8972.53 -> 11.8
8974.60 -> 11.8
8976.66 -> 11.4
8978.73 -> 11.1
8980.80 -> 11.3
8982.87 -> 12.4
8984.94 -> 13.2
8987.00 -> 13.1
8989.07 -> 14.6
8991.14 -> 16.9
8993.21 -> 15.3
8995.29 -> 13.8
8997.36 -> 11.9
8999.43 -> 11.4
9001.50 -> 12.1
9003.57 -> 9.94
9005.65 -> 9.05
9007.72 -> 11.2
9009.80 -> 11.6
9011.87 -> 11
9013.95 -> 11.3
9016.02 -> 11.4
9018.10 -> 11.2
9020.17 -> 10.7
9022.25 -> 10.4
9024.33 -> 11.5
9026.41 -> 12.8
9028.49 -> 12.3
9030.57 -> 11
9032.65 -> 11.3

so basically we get 5.1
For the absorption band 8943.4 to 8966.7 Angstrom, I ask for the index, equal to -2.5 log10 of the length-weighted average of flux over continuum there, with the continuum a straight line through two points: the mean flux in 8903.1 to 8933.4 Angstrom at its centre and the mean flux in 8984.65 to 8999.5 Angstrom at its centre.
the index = 0.150 mag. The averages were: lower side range 10.5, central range 10.7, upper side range 14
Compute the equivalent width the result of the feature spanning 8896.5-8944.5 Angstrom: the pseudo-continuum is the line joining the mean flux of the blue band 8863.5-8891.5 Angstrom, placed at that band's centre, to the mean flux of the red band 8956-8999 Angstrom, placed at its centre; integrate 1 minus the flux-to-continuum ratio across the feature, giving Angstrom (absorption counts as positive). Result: 5.43 Angstrom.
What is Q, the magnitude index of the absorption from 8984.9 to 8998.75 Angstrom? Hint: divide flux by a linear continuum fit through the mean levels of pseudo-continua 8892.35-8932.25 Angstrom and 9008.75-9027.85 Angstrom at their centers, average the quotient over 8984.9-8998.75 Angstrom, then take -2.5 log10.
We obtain -0.25 mag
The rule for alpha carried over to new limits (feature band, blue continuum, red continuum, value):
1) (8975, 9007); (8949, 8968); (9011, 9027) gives -2.9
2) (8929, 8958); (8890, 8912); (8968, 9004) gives 2.6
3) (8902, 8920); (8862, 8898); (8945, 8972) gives 1.6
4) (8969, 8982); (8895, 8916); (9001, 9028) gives -0.3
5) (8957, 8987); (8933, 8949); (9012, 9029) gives -2.9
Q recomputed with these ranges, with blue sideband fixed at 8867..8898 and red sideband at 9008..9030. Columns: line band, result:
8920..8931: 0.24 mag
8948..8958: 0.10 mag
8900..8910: 0.19 mag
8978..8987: -0.04 mag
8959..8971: 0.01 mag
